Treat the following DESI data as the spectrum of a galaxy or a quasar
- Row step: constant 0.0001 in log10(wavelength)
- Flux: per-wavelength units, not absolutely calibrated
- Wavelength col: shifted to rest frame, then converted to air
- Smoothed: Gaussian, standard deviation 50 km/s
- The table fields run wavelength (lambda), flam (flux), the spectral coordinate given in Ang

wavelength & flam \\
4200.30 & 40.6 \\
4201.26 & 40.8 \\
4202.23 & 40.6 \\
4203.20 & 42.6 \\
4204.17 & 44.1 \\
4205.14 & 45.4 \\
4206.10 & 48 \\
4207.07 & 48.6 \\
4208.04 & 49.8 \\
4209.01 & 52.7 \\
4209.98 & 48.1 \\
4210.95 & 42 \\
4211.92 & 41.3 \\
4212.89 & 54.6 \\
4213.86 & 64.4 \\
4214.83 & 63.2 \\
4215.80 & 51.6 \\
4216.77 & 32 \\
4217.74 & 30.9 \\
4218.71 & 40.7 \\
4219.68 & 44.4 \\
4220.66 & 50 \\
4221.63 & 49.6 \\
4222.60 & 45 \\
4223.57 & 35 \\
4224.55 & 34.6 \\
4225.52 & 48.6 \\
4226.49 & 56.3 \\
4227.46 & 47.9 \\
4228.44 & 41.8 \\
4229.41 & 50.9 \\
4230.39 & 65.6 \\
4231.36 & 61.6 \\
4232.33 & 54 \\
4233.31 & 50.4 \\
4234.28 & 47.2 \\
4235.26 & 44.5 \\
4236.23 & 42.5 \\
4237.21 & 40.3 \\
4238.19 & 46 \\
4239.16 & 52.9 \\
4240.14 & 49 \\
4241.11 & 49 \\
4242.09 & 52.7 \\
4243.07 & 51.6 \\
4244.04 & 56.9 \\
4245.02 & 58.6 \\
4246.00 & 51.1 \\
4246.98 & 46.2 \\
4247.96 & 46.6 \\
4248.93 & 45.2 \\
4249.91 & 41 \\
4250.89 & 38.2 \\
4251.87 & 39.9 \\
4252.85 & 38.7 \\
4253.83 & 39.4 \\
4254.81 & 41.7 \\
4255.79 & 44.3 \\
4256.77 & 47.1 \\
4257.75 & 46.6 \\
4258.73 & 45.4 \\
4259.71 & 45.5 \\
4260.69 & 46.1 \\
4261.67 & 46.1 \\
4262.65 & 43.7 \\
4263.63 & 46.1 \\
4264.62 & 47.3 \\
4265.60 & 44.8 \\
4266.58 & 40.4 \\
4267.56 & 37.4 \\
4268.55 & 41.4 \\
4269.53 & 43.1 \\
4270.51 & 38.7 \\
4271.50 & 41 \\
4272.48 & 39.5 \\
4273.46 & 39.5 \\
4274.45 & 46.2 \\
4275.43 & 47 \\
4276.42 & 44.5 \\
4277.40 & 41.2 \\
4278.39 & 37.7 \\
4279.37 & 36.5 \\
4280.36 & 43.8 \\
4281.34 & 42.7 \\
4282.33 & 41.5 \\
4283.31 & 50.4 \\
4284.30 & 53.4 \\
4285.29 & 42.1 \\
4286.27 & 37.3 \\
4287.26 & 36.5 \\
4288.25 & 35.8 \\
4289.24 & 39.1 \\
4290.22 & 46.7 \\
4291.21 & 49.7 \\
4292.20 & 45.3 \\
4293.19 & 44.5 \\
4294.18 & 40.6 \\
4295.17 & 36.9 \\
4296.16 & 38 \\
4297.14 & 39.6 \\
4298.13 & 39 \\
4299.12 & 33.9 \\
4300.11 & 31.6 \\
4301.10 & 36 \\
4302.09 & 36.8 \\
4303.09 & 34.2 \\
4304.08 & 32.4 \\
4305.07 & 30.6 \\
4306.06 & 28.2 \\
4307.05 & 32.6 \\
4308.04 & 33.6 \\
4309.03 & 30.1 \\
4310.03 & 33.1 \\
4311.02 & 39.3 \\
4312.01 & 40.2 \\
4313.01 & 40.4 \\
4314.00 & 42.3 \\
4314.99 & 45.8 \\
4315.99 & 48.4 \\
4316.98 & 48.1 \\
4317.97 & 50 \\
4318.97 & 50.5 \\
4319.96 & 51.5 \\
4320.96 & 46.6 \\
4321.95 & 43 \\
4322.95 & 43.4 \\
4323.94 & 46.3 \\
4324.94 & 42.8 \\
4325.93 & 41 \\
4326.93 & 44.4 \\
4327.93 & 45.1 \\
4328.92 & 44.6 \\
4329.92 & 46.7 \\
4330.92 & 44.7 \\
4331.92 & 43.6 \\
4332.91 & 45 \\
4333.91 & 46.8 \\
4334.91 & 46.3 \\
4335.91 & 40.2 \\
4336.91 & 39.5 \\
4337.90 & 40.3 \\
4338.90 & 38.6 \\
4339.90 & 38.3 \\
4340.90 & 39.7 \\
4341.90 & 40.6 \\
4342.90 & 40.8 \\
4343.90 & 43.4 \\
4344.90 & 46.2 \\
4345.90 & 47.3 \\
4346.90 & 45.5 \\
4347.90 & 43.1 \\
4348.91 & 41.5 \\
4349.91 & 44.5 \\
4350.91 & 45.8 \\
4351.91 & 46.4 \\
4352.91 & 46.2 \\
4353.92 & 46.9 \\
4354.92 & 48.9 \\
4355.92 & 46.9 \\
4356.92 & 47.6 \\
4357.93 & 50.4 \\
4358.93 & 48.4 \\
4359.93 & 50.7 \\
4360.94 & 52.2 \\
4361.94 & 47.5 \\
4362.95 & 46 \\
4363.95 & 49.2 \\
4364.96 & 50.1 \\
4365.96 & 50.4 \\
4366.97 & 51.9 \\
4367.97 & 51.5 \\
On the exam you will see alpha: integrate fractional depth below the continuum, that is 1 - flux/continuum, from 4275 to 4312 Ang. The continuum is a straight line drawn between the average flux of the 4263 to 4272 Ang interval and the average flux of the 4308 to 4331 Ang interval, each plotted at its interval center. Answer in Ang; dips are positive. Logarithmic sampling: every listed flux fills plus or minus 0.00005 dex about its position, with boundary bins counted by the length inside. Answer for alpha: 3.38 Ang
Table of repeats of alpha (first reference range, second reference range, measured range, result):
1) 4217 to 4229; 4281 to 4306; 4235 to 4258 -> -2.20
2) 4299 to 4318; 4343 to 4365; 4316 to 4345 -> -1.70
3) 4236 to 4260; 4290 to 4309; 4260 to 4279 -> -0.12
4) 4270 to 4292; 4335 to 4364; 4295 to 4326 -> 2.77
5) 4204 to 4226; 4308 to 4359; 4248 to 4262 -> 0.68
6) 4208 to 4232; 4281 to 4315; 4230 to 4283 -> -2.00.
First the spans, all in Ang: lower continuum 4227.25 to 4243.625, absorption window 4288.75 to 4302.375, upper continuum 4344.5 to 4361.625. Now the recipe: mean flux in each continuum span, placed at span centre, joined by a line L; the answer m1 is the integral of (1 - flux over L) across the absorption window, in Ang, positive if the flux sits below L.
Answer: 2.41 Ang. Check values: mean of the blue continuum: 49.9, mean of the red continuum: 47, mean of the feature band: 39.9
